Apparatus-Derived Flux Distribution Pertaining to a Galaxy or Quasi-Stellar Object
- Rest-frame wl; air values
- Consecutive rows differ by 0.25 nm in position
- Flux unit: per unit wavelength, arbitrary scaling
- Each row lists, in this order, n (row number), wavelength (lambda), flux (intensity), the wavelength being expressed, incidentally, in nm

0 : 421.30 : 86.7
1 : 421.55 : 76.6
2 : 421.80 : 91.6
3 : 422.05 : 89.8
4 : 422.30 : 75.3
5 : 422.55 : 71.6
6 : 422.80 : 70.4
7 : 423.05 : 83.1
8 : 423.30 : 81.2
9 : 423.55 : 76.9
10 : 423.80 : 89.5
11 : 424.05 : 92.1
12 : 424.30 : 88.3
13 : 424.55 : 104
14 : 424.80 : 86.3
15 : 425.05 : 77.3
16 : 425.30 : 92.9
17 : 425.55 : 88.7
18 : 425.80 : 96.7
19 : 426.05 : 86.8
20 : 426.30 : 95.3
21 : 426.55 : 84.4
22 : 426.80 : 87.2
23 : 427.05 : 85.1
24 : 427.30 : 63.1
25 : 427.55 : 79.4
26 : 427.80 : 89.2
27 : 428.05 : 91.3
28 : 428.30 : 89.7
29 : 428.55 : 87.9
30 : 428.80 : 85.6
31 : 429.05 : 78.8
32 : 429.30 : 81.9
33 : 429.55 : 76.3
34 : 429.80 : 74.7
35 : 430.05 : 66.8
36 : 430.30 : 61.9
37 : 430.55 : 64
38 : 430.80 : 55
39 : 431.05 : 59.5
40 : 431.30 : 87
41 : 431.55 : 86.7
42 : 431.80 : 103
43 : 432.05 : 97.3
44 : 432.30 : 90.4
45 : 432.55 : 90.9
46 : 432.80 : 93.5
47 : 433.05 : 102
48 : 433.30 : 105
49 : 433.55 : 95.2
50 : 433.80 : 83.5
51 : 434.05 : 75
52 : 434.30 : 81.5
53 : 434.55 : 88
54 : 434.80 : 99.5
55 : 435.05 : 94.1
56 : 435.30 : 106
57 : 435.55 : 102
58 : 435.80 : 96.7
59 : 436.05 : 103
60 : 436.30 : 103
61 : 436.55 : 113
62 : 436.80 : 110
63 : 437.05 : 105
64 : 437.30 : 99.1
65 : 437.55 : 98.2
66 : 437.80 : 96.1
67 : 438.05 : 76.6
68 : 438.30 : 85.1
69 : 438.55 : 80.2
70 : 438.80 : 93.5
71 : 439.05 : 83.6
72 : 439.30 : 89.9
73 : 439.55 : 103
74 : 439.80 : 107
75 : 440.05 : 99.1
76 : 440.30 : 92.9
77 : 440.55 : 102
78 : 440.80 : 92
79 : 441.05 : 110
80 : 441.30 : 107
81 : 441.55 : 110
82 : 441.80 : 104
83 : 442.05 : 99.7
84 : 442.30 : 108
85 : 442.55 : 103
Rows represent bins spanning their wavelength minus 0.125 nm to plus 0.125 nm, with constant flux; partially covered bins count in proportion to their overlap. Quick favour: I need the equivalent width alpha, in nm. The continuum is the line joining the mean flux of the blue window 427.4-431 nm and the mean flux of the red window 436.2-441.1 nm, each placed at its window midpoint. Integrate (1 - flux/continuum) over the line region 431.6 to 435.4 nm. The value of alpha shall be -0.338 nm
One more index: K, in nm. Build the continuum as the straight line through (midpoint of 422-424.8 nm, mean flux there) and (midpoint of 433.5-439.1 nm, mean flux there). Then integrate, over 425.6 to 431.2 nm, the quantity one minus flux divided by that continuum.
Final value 0.54 nm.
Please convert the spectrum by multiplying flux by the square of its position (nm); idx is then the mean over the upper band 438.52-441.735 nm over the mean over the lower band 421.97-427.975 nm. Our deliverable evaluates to 1.24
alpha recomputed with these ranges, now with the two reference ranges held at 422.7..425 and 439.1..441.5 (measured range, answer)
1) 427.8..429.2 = 0.045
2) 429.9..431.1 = 0.389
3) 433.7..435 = 0.121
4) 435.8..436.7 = -0.080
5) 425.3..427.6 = 0.055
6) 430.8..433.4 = 0.093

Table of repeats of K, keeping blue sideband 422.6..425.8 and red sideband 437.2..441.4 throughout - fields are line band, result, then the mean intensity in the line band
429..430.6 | 0.31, 72.1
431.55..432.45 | -0.05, 95.3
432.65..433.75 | -0.08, 97.7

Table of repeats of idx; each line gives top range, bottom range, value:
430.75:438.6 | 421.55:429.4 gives 1.14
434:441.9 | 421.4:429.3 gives 1.21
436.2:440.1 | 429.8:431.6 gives 1.46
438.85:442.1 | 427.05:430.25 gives 1.32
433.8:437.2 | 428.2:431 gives 1.35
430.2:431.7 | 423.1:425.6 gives 0.82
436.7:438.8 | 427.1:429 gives 1.17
